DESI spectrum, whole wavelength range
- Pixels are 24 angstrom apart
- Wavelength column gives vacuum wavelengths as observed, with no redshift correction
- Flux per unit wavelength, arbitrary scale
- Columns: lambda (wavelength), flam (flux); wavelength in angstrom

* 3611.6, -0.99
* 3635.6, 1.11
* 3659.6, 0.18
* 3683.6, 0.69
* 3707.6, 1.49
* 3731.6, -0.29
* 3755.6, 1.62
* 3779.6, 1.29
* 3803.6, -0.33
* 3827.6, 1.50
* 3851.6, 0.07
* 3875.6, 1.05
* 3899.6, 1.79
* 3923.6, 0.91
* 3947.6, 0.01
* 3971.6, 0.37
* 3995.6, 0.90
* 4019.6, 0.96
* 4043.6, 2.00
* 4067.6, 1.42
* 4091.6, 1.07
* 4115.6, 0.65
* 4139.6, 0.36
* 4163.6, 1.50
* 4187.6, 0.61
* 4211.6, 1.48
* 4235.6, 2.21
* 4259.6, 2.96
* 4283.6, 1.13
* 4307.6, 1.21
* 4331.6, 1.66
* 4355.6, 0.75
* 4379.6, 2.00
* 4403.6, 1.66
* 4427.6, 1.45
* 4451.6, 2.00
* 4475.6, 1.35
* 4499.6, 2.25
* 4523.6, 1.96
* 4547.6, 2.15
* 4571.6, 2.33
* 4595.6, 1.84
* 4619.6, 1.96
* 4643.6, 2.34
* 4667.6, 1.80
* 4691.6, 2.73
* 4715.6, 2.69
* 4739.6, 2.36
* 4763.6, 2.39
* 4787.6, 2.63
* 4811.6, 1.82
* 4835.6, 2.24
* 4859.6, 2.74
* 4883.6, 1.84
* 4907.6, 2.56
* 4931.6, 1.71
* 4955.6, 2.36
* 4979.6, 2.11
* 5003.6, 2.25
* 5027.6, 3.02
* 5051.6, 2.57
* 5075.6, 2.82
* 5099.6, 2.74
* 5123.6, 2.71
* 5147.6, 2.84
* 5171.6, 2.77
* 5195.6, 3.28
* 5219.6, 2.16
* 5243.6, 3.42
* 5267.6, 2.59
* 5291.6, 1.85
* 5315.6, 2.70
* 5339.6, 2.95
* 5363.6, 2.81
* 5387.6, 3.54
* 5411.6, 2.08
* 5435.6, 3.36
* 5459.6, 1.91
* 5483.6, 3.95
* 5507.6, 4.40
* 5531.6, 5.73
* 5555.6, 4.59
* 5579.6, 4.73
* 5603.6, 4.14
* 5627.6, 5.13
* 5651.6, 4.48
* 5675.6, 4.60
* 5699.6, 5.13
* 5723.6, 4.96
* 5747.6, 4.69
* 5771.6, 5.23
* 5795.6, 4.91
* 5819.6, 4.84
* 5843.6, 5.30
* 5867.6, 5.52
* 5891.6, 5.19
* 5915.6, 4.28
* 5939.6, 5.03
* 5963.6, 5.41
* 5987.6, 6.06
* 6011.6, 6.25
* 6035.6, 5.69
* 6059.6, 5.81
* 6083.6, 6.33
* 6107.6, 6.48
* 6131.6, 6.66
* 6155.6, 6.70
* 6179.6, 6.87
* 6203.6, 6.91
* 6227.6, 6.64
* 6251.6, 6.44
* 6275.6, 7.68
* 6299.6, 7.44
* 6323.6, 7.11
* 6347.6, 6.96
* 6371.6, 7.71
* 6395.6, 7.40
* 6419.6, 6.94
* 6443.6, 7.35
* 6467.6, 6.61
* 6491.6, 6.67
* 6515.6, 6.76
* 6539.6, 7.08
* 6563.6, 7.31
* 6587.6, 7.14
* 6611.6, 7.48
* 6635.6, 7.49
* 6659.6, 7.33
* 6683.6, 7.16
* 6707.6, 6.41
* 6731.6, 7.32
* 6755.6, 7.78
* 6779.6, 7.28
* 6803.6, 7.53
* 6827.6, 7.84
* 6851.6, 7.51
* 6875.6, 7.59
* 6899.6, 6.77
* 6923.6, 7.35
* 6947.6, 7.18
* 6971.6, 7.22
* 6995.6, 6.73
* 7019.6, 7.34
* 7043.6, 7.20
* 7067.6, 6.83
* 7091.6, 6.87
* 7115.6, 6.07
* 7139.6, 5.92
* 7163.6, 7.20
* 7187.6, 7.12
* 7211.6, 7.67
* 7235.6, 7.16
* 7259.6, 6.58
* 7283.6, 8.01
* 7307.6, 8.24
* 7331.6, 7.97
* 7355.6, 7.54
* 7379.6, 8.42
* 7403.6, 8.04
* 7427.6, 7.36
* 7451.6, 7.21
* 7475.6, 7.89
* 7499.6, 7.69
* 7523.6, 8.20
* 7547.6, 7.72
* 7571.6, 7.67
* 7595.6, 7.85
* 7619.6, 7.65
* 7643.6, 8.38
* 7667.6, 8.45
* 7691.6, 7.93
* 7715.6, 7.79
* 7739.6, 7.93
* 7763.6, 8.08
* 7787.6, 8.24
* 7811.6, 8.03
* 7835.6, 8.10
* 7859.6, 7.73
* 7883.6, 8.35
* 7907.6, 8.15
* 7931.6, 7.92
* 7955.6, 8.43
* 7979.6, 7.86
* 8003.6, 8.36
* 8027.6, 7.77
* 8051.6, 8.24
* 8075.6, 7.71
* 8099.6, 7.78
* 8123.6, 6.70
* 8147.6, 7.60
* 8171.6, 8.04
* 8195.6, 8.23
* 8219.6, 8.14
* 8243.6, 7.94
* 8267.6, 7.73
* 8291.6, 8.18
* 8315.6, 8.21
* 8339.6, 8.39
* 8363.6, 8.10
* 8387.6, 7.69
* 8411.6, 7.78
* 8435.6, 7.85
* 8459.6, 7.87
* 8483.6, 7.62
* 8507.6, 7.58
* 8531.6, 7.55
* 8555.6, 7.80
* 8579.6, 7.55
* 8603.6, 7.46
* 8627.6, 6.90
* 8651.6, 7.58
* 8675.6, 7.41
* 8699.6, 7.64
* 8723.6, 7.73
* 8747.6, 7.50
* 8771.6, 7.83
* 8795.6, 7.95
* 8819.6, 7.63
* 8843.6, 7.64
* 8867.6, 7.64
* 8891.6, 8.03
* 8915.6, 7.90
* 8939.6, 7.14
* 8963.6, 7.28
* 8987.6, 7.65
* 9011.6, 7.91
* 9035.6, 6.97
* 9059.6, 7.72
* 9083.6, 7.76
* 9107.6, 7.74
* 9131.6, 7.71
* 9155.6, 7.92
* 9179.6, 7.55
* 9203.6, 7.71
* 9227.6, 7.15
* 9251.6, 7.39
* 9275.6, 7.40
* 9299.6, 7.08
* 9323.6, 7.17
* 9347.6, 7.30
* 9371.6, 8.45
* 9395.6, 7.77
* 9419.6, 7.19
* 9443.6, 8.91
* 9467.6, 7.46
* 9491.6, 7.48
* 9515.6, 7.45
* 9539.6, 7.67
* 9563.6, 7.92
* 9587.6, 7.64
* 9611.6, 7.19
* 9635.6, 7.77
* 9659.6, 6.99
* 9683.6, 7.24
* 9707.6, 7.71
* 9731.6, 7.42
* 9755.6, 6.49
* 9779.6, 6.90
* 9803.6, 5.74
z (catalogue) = 0.377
